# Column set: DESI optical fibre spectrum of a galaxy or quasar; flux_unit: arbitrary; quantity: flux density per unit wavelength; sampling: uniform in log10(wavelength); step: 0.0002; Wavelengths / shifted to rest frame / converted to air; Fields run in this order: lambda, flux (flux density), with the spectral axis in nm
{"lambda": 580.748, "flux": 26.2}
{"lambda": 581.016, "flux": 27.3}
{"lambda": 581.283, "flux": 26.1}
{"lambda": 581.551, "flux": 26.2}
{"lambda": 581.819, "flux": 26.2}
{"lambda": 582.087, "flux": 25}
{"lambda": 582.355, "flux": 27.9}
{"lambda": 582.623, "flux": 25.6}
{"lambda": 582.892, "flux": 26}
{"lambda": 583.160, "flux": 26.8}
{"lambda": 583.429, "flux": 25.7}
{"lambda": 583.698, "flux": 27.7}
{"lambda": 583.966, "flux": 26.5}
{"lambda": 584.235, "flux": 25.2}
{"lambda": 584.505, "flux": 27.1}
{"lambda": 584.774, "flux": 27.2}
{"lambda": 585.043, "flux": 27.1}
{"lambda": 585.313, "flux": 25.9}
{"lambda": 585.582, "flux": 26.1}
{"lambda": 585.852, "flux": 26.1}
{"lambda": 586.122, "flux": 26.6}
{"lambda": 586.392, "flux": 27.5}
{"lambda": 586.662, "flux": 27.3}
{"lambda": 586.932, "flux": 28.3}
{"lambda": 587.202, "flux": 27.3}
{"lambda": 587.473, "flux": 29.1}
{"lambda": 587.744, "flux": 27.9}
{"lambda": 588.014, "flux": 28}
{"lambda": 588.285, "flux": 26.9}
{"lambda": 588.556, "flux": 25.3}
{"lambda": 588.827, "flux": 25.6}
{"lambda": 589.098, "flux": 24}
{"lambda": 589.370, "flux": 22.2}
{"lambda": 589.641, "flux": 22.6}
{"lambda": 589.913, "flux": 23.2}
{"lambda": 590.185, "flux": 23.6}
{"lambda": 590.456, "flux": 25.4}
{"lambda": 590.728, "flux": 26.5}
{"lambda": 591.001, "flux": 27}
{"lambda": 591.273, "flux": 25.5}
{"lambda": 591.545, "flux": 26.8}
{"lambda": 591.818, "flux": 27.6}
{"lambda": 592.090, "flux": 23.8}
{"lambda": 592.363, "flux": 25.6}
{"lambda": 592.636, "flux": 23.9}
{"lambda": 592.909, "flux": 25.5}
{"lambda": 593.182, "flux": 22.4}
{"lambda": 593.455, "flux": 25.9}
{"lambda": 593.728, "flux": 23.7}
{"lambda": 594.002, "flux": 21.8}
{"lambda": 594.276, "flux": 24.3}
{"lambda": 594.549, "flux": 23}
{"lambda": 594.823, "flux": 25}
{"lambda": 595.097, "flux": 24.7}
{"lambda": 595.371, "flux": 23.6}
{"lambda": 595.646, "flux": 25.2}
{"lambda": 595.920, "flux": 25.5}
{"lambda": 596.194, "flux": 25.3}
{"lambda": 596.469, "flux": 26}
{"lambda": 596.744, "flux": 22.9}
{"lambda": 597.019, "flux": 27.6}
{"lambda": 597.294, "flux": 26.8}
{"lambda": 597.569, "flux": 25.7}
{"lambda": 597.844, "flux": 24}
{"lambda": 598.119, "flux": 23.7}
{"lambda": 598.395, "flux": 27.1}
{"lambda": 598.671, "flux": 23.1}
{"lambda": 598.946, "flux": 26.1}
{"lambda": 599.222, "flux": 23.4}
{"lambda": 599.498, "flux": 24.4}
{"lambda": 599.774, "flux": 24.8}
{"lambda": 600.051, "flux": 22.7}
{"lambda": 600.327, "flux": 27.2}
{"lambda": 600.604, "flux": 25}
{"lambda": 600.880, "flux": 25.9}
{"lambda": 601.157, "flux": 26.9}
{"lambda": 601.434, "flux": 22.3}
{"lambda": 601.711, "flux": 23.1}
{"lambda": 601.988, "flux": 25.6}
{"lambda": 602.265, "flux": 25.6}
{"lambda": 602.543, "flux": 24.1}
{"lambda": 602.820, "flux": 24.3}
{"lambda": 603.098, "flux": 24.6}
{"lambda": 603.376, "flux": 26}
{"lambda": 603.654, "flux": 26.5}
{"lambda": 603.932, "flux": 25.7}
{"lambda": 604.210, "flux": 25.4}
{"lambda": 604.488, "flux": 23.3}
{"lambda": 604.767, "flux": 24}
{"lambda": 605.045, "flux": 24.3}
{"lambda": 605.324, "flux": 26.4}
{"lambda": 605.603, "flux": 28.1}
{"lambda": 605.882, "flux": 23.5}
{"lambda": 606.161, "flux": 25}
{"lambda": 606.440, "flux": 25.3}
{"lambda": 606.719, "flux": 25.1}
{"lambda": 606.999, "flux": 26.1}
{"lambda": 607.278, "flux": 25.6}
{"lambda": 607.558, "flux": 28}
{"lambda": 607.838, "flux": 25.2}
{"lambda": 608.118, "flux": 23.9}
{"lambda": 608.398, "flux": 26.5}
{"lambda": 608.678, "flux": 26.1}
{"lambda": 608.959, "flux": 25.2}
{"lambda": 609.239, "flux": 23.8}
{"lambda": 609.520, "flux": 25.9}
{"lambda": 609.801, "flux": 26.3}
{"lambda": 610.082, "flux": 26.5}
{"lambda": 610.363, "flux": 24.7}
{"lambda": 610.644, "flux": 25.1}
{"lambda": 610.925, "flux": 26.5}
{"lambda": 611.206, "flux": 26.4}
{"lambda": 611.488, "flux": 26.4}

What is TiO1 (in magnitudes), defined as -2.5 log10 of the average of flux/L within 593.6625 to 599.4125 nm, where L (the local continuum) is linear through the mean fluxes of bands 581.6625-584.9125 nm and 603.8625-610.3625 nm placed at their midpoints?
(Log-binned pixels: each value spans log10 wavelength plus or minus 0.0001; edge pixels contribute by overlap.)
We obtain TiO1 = 0.05 mag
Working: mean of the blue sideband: 26.4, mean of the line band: 24.7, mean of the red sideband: 25.4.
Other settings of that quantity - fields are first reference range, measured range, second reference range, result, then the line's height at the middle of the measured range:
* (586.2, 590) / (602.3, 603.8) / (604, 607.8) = 0.02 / 25.5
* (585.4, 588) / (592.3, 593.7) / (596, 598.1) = 0.07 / 26.2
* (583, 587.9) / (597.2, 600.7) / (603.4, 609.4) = 0.05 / 26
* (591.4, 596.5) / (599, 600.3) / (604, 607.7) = 0.03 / 25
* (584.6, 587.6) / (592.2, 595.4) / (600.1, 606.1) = 0.09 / 26.2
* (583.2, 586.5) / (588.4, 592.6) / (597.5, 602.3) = 0.04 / 25.9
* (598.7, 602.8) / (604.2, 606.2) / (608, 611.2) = 0.01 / 25.1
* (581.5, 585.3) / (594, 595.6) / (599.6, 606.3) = 0.07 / 25.6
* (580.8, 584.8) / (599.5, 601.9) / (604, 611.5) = 0.04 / 25.7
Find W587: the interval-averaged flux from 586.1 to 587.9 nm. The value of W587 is 27.8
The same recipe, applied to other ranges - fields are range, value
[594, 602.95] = 24.8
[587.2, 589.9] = 25.7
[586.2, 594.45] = 25.5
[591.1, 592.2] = 26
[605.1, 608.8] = 25.7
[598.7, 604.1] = 24.9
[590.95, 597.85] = 25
